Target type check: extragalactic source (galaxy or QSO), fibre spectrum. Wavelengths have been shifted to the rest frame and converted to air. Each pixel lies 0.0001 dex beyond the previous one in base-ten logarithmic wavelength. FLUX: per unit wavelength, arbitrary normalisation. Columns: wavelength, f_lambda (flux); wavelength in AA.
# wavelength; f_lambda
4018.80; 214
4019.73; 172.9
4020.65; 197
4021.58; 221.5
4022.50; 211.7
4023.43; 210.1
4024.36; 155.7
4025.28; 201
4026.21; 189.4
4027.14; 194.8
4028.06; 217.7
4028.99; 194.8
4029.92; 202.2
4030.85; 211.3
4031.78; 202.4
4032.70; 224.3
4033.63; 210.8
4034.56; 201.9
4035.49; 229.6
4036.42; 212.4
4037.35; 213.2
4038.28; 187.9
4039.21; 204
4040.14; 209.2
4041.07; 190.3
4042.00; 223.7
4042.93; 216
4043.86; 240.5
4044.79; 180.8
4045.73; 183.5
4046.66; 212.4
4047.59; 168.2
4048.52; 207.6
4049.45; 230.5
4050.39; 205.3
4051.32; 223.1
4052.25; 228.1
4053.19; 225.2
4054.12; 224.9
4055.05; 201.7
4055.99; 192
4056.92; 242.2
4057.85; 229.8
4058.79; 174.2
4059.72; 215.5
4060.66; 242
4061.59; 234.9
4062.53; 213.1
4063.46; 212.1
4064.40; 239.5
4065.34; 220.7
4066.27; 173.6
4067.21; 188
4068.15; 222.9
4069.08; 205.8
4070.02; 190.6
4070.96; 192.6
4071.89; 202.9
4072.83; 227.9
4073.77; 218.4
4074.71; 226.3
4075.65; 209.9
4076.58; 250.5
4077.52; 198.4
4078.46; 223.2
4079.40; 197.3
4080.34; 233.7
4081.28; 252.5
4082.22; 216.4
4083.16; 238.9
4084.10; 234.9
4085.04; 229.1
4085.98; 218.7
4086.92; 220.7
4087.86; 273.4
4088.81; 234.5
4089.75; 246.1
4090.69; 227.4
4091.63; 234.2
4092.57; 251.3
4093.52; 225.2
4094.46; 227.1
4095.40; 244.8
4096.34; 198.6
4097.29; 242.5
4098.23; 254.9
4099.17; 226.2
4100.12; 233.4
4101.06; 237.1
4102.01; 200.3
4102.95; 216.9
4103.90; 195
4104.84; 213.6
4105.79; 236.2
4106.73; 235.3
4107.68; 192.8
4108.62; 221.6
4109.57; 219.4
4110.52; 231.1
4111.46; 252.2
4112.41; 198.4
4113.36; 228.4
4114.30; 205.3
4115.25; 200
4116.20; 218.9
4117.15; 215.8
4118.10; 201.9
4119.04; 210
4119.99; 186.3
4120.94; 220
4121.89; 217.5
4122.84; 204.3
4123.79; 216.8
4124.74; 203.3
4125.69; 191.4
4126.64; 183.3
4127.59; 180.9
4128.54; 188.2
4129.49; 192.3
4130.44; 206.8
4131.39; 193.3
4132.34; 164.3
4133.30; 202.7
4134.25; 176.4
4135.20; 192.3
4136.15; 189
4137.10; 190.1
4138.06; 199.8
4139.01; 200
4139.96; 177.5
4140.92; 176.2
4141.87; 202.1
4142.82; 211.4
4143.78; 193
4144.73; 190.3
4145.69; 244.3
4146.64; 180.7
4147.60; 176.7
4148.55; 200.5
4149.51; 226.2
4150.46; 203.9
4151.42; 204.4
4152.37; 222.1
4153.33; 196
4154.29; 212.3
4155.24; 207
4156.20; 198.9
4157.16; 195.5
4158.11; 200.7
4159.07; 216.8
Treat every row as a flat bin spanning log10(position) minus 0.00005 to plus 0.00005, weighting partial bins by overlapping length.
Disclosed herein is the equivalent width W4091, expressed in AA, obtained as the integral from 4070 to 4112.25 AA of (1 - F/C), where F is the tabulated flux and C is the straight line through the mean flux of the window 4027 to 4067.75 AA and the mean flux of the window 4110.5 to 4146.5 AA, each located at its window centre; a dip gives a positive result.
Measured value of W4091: -4.22 AA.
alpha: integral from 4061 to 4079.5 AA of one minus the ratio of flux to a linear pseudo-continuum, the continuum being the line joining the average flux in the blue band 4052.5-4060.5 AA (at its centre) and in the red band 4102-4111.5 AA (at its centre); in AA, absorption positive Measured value 0.2 AA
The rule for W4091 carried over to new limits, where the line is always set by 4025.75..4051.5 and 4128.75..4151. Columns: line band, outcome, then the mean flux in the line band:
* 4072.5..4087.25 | -1.68 AA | 225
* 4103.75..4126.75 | -1.71 AA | 213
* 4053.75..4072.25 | -0.65 AA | 211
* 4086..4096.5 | -1.81 AA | 235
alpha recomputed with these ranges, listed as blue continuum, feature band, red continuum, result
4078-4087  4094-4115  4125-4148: -1.0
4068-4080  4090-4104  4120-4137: -1.6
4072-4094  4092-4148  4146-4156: 1.9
